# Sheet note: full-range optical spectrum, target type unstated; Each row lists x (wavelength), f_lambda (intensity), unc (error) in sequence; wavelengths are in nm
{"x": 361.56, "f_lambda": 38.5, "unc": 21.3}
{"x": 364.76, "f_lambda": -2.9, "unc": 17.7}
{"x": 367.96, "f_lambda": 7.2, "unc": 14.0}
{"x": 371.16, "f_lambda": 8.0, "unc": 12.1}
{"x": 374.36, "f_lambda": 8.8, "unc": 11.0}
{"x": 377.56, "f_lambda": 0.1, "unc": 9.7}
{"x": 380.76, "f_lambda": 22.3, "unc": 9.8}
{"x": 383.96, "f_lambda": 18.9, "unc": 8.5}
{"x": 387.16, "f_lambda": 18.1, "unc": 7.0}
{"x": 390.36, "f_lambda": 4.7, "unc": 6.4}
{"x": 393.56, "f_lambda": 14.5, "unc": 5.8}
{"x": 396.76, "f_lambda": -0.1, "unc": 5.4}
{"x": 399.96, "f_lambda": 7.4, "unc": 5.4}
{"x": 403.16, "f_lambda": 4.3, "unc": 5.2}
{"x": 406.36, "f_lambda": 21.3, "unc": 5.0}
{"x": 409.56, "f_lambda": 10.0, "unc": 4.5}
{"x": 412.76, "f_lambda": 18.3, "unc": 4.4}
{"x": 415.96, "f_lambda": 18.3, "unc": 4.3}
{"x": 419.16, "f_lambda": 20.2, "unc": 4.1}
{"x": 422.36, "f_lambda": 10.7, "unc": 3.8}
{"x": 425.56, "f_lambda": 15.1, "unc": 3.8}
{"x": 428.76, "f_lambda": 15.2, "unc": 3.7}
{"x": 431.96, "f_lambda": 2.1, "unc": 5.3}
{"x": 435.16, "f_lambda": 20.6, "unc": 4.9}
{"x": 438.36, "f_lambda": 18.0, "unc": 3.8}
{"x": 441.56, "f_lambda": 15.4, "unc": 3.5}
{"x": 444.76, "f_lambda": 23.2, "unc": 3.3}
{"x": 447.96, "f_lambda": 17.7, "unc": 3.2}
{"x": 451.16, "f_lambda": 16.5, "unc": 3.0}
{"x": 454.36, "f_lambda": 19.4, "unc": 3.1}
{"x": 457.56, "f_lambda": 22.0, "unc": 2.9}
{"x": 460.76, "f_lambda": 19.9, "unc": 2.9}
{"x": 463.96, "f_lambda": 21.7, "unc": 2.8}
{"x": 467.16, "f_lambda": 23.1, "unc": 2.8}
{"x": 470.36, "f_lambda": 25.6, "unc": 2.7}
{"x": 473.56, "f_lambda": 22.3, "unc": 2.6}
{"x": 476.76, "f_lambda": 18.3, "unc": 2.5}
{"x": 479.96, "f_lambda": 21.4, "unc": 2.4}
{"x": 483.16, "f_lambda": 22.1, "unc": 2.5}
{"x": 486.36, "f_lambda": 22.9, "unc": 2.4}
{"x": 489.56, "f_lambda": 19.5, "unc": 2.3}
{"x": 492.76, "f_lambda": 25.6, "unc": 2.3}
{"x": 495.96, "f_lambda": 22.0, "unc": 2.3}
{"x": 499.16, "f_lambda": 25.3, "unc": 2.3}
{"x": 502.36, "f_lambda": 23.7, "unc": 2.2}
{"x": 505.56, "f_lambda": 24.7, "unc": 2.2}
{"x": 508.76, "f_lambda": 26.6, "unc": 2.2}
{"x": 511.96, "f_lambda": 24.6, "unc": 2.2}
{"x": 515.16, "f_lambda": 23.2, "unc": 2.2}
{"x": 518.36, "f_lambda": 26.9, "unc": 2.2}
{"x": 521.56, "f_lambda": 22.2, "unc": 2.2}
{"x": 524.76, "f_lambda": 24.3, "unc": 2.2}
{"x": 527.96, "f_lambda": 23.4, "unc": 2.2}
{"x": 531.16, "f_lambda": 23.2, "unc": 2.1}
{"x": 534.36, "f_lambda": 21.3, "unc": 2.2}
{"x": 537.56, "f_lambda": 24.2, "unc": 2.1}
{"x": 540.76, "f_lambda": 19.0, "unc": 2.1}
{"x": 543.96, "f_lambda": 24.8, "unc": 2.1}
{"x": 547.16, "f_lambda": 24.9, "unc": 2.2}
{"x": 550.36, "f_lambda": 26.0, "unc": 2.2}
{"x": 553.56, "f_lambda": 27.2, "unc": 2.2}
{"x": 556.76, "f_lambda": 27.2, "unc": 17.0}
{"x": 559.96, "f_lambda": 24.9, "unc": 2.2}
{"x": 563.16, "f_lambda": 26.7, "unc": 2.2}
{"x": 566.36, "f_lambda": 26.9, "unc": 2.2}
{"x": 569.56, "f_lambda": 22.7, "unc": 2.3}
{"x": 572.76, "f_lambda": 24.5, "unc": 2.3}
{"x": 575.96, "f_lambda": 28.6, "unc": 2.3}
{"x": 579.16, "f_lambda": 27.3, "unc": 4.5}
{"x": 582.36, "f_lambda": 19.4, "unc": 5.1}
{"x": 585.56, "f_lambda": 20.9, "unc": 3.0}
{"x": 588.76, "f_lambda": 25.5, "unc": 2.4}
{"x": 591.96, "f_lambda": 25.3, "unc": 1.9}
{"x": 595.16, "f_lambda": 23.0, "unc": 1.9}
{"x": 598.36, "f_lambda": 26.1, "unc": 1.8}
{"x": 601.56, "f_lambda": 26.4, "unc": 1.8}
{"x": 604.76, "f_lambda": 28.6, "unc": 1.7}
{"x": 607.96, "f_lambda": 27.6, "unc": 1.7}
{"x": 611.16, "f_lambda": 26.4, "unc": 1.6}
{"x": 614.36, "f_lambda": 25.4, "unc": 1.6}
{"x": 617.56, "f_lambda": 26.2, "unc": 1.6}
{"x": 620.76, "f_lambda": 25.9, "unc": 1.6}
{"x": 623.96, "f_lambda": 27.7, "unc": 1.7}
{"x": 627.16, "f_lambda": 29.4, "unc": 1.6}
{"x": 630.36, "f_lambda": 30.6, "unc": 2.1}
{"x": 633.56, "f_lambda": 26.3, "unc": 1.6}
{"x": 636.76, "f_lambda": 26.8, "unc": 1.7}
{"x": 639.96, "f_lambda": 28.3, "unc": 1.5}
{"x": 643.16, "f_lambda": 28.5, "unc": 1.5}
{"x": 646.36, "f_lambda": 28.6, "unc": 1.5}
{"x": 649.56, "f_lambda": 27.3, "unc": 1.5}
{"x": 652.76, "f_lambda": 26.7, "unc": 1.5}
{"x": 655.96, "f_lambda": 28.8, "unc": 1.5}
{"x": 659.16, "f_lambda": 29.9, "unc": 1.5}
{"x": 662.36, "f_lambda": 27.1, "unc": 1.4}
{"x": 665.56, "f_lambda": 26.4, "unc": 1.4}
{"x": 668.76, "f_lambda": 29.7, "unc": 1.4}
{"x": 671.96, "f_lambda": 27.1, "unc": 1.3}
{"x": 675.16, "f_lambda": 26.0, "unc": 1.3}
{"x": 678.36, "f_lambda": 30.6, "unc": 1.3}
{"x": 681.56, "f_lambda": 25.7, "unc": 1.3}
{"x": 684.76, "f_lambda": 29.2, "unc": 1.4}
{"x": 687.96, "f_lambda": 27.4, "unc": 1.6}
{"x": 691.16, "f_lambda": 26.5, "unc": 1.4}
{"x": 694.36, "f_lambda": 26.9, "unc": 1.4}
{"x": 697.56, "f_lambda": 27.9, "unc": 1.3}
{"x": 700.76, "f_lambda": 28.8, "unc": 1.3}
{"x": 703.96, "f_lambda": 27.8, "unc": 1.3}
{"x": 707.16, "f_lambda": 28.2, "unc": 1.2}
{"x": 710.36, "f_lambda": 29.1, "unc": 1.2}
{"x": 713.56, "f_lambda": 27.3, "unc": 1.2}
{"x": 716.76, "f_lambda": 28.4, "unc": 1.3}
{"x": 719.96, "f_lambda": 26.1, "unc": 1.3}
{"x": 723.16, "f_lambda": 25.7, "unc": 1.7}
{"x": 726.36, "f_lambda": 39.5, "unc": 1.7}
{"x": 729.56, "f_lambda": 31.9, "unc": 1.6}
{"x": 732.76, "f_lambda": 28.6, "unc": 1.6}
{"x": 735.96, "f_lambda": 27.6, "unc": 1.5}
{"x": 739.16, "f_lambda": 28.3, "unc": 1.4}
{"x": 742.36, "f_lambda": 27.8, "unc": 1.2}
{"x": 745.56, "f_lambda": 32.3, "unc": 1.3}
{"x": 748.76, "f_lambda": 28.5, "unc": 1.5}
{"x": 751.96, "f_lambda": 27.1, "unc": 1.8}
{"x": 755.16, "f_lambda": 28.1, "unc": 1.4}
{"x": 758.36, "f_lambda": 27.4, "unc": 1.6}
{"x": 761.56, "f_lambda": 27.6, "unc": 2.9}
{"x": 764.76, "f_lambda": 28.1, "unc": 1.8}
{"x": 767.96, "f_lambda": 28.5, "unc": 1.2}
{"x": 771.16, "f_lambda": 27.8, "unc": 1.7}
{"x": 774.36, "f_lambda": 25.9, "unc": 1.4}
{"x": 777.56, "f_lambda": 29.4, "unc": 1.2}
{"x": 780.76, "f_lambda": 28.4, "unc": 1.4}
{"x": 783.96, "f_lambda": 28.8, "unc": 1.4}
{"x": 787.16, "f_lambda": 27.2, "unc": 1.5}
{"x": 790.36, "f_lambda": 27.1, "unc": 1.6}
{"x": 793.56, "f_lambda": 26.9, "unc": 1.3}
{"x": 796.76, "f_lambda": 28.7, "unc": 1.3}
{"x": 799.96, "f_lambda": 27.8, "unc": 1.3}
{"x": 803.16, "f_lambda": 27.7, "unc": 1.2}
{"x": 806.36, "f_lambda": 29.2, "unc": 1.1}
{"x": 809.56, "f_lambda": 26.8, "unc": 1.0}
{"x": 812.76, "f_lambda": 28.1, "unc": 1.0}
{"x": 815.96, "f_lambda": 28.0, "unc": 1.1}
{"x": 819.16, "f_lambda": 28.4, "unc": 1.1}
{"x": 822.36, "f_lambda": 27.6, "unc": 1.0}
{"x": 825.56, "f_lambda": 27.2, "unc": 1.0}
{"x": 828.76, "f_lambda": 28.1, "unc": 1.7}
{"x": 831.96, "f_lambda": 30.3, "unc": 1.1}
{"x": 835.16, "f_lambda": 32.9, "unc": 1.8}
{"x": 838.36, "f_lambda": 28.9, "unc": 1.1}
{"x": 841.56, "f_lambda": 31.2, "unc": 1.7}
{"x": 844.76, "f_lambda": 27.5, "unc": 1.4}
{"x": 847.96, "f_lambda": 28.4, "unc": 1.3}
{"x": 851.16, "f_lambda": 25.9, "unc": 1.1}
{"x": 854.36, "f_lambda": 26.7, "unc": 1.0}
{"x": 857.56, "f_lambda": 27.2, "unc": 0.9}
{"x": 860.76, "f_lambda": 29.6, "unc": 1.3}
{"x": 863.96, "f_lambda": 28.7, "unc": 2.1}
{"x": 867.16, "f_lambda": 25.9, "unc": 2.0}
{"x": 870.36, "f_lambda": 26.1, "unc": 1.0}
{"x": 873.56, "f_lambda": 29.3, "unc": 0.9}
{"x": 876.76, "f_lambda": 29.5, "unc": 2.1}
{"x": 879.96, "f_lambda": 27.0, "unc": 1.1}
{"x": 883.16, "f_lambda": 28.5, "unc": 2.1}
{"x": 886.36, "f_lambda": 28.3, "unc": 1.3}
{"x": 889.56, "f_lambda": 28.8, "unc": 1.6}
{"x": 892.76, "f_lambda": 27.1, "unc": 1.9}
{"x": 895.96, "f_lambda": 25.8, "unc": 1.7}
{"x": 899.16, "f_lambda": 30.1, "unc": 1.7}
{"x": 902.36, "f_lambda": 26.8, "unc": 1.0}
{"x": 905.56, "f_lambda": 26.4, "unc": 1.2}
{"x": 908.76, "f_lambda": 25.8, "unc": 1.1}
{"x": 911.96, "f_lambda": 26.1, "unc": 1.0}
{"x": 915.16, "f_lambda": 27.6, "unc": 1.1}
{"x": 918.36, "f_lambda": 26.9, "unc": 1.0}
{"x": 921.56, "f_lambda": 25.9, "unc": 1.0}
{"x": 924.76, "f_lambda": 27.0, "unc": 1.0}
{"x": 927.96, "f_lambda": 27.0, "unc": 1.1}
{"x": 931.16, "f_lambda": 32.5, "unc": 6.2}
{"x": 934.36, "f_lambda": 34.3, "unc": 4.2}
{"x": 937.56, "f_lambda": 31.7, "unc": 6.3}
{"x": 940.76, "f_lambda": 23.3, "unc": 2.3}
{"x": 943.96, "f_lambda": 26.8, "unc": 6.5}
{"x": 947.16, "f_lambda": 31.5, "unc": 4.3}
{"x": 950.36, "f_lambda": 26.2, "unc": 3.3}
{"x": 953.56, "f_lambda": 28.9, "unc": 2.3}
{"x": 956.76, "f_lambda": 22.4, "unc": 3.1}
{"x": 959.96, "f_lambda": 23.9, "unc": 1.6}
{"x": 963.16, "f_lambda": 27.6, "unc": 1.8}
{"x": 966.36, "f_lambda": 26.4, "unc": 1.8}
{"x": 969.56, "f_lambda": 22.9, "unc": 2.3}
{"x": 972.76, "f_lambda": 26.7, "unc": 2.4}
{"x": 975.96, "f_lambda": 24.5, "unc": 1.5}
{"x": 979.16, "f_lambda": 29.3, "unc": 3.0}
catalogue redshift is 0.109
